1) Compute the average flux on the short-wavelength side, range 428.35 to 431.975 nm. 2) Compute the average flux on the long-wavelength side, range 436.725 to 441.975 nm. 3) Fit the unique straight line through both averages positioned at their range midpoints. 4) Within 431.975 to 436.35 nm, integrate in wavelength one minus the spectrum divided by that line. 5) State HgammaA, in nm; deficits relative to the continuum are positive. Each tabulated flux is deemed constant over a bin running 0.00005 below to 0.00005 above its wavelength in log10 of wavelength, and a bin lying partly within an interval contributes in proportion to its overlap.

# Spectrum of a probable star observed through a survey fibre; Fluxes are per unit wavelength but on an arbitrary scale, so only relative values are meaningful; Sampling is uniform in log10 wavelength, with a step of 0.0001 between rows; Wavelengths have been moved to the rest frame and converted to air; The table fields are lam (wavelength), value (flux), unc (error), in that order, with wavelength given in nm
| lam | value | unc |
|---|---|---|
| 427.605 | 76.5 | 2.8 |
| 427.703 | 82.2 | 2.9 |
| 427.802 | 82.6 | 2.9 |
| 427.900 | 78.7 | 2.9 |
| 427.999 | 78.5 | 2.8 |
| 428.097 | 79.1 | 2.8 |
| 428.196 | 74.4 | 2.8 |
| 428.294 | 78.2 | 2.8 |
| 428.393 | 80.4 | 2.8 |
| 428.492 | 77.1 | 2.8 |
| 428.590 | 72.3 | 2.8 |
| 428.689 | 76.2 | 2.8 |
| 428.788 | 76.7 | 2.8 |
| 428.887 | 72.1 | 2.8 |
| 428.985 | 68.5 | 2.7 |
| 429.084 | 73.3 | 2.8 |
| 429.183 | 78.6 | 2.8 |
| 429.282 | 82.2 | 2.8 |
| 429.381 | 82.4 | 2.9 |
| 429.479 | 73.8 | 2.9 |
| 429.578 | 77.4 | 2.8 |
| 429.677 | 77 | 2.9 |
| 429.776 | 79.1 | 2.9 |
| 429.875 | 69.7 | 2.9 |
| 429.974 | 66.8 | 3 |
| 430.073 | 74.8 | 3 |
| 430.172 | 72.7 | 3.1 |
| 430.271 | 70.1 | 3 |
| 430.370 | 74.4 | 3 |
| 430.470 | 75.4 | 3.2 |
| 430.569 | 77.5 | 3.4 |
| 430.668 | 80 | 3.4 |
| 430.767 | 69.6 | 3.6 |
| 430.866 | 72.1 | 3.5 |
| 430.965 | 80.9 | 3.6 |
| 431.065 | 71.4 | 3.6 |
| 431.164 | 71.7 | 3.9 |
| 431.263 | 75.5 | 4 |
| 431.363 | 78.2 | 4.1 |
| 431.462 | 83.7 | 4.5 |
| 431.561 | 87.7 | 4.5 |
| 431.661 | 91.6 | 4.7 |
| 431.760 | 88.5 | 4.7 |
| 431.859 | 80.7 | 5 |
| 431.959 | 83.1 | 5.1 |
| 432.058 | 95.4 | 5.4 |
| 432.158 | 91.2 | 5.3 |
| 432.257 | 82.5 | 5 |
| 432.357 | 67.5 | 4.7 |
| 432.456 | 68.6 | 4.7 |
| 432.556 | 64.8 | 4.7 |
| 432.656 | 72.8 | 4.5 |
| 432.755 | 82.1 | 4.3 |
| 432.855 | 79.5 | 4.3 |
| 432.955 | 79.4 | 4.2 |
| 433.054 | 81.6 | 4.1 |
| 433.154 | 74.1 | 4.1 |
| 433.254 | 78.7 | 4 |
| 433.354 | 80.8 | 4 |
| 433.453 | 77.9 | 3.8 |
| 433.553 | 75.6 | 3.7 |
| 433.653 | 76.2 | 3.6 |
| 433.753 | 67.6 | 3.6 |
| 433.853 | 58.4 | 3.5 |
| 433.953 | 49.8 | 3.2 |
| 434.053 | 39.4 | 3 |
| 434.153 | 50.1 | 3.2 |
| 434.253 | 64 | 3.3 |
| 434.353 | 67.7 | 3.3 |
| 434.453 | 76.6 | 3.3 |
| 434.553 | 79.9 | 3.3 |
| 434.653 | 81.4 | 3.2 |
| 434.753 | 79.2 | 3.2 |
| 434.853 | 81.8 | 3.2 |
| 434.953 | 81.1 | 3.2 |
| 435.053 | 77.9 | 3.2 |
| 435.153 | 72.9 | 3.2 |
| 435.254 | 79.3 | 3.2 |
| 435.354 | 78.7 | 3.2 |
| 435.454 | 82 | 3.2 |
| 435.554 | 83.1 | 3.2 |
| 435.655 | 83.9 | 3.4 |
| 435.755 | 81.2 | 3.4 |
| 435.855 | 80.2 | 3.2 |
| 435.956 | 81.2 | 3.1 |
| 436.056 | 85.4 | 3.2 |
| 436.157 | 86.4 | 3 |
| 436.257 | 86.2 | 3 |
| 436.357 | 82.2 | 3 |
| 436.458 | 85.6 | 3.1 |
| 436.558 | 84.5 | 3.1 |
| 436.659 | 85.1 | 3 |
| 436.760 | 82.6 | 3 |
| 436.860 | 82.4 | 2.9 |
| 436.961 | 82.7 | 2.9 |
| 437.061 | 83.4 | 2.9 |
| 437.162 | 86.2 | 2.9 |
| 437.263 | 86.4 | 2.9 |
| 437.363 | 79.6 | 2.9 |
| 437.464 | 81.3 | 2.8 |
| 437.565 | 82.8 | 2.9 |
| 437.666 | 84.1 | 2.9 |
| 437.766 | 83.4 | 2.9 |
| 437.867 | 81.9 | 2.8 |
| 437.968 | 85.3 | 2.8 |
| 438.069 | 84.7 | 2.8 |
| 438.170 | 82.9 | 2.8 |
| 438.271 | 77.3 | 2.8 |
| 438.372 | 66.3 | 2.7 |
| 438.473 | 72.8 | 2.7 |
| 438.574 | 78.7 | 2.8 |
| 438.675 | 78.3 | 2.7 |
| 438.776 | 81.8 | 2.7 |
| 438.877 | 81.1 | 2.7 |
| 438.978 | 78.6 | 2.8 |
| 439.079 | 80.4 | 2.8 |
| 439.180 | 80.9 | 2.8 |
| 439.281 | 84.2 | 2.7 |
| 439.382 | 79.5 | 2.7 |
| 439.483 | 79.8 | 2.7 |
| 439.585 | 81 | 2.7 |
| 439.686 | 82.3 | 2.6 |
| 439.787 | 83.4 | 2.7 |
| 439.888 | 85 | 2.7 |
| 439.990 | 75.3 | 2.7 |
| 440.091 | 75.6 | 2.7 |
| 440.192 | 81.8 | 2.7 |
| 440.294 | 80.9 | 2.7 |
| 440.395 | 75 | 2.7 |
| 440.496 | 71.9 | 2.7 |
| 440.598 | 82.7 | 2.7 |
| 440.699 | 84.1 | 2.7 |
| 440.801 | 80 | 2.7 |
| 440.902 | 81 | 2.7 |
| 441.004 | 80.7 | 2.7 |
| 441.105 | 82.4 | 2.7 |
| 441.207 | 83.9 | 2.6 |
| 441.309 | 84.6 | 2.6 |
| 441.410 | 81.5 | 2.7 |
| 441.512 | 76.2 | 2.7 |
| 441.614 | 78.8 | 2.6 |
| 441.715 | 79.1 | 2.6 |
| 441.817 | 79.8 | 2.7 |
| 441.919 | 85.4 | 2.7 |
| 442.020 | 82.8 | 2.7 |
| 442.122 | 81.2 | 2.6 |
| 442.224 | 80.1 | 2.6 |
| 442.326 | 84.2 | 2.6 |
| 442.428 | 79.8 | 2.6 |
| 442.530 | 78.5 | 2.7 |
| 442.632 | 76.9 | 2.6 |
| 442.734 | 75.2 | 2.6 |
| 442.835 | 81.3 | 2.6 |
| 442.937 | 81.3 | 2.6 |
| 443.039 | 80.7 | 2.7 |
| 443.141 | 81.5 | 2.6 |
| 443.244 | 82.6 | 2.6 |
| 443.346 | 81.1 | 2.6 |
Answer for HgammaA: 0.14 nm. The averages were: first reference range 76.8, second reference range 80.8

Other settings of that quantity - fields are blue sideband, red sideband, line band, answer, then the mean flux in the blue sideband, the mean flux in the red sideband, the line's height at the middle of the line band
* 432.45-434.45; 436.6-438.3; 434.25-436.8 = -0.135 nm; 69.6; 83.1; 76.6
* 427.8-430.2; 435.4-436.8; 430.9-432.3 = -0.073 nm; 76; 83.5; 78.8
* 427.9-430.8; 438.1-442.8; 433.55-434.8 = 0.181 nm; 75.5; 79.9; 77.4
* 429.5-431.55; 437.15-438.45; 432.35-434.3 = 0.201 nm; 75.1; 81.4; 77.5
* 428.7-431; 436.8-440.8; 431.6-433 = -0.074 nm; 75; 80.7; 76.5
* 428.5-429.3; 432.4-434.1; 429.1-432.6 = -0.216 nm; 74.8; 71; 73.1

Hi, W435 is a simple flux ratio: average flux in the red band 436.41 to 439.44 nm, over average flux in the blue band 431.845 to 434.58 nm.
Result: 1.1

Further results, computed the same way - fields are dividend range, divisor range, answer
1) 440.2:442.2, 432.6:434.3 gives 1.15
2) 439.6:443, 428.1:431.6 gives 1.06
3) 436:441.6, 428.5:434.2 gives 1.08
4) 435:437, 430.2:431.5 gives 1.09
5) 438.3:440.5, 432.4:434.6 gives 1.13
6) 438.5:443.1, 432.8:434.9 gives 1.13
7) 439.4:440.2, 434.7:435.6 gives 1.01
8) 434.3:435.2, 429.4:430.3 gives 1.05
